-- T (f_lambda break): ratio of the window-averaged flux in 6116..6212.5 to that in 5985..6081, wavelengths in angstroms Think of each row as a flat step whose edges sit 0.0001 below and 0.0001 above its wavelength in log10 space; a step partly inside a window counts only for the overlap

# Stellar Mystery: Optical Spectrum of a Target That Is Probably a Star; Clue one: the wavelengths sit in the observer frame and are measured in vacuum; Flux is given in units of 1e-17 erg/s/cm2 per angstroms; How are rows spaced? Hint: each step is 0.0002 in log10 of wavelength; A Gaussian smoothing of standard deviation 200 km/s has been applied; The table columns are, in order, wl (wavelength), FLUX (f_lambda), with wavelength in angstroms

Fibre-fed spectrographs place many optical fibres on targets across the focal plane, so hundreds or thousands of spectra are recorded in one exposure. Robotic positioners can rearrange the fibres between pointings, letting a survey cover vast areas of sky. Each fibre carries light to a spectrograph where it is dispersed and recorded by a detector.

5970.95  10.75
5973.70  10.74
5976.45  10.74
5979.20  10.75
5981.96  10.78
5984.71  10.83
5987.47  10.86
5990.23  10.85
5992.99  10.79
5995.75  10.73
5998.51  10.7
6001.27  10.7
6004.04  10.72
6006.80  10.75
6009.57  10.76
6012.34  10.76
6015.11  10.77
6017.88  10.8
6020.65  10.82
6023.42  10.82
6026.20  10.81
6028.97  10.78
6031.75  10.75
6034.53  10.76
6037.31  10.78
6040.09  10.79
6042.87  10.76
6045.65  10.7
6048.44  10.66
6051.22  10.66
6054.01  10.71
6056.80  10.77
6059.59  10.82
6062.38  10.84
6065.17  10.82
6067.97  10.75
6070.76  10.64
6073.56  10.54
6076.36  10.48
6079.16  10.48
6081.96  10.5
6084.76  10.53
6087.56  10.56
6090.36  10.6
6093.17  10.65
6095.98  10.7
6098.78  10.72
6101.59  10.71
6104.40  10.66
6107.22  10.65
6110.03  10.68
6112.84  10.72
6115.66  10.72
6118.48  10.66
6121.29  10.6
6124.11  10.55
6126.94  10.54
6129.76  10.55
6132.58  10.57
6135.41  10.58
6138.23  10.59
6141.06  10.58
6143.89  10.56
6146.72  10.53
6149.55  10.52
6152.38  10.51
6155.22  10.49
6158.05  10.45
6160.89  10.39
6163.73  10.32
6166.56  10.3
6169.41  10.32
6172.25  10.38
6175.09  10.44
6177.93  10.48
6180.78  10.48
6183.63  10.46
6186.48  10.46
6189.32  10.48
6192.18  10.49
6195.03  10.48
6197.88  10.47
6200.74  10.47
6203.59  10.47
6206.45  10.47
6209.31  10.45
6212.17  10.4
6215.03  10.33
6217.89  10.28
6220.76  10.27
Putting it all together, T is 0.98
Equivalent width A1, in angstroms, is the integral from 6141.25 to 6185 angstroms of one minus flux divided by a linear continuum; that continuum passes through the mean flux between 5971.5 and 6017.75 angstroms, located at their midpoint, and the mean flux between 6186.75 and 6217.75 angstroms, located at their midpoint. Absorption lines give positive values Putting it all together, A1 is 0.3 angstroms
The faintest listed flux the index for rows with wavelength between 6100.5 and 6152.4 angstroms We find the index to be 10.51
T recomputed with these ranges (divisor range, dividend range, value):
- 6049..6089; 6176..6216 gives 0.98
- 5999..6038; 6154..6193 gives 0.97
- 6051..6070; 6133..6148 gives 0.98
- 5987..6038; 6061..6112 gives 0.99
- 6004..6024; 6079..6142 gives 0.98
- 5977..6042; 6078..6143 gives 0.98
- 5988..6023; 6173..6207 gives 0.97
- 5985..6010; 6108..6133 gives 0.99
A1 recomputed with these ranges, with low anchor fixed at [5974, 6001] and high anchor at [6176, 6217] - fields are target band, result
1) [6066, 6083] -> 0.1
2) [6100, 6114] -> -0.1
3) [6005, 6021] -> -0.1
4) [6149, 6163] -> 0.1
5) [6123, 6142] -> 0.0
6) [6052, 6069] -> -0.2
